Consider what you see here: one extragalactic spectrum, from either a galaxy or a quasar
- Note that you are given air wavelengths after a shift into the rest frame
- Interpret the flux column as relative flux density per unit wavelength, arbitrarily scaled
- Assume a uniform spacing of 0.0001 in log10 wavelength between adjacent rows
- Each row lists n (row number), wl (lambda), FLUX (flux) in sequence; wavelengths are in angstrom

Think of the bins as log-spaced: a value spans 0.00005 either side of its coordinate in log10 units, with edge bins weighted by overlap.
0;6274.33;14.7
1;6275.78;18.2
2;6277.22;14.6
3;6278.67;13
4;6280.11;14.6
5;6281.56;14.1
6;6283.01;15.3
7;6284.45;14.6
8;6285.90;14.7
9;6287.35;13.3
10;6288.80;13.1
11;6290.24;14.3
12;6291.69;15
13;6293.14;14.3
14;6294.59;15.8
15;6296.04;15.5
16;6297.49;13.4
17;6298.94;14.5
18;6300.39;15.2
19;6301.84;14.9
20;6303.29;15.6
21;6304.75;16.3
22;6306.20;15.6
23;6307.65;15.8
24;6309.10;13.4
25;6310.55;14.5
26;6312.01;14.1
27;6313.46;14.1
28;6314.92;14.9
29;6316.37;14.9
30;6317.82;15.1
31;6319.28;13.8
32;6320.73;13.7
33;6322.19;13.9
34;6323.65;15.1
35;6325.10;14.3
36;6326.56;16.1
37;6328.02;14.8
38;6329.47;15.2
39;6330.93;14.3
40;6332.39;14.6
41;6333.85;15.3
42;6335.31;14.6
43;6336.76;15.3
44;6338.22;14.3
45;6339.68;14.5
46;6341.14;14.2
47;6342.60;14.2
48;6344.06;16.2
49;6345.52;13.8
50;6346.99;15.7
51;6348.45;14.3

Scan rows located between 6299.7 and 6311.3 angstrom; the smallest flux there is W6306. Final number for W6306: 13.4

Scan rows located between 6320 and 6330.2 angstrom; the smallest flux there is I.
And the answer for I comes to 13.7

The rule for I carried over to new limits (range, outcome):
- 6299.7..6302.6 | 14.9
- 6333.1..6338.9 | 14.3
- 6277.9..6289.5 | 13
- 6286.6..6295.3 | 13.1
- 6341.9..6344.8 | 14.2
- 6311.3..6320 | 13.8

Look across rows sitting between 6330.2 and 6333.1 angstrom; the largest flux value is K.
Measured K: 14.6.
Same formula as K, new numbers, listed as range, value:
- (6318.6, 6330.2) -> 16.1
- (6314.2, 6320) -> 15.1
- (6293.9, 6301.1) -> 15.8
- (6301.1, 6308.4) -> 16.3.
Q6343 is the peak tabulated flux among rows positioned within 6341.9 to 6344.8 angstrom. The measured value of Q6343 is 16.2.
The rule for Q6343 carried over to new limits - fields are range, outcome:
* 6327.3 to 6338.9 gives 15.3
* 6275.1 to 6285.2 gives 18.2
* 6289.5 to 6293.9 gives 15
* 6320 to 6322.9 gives 13.9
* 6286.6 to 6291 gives 14.3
